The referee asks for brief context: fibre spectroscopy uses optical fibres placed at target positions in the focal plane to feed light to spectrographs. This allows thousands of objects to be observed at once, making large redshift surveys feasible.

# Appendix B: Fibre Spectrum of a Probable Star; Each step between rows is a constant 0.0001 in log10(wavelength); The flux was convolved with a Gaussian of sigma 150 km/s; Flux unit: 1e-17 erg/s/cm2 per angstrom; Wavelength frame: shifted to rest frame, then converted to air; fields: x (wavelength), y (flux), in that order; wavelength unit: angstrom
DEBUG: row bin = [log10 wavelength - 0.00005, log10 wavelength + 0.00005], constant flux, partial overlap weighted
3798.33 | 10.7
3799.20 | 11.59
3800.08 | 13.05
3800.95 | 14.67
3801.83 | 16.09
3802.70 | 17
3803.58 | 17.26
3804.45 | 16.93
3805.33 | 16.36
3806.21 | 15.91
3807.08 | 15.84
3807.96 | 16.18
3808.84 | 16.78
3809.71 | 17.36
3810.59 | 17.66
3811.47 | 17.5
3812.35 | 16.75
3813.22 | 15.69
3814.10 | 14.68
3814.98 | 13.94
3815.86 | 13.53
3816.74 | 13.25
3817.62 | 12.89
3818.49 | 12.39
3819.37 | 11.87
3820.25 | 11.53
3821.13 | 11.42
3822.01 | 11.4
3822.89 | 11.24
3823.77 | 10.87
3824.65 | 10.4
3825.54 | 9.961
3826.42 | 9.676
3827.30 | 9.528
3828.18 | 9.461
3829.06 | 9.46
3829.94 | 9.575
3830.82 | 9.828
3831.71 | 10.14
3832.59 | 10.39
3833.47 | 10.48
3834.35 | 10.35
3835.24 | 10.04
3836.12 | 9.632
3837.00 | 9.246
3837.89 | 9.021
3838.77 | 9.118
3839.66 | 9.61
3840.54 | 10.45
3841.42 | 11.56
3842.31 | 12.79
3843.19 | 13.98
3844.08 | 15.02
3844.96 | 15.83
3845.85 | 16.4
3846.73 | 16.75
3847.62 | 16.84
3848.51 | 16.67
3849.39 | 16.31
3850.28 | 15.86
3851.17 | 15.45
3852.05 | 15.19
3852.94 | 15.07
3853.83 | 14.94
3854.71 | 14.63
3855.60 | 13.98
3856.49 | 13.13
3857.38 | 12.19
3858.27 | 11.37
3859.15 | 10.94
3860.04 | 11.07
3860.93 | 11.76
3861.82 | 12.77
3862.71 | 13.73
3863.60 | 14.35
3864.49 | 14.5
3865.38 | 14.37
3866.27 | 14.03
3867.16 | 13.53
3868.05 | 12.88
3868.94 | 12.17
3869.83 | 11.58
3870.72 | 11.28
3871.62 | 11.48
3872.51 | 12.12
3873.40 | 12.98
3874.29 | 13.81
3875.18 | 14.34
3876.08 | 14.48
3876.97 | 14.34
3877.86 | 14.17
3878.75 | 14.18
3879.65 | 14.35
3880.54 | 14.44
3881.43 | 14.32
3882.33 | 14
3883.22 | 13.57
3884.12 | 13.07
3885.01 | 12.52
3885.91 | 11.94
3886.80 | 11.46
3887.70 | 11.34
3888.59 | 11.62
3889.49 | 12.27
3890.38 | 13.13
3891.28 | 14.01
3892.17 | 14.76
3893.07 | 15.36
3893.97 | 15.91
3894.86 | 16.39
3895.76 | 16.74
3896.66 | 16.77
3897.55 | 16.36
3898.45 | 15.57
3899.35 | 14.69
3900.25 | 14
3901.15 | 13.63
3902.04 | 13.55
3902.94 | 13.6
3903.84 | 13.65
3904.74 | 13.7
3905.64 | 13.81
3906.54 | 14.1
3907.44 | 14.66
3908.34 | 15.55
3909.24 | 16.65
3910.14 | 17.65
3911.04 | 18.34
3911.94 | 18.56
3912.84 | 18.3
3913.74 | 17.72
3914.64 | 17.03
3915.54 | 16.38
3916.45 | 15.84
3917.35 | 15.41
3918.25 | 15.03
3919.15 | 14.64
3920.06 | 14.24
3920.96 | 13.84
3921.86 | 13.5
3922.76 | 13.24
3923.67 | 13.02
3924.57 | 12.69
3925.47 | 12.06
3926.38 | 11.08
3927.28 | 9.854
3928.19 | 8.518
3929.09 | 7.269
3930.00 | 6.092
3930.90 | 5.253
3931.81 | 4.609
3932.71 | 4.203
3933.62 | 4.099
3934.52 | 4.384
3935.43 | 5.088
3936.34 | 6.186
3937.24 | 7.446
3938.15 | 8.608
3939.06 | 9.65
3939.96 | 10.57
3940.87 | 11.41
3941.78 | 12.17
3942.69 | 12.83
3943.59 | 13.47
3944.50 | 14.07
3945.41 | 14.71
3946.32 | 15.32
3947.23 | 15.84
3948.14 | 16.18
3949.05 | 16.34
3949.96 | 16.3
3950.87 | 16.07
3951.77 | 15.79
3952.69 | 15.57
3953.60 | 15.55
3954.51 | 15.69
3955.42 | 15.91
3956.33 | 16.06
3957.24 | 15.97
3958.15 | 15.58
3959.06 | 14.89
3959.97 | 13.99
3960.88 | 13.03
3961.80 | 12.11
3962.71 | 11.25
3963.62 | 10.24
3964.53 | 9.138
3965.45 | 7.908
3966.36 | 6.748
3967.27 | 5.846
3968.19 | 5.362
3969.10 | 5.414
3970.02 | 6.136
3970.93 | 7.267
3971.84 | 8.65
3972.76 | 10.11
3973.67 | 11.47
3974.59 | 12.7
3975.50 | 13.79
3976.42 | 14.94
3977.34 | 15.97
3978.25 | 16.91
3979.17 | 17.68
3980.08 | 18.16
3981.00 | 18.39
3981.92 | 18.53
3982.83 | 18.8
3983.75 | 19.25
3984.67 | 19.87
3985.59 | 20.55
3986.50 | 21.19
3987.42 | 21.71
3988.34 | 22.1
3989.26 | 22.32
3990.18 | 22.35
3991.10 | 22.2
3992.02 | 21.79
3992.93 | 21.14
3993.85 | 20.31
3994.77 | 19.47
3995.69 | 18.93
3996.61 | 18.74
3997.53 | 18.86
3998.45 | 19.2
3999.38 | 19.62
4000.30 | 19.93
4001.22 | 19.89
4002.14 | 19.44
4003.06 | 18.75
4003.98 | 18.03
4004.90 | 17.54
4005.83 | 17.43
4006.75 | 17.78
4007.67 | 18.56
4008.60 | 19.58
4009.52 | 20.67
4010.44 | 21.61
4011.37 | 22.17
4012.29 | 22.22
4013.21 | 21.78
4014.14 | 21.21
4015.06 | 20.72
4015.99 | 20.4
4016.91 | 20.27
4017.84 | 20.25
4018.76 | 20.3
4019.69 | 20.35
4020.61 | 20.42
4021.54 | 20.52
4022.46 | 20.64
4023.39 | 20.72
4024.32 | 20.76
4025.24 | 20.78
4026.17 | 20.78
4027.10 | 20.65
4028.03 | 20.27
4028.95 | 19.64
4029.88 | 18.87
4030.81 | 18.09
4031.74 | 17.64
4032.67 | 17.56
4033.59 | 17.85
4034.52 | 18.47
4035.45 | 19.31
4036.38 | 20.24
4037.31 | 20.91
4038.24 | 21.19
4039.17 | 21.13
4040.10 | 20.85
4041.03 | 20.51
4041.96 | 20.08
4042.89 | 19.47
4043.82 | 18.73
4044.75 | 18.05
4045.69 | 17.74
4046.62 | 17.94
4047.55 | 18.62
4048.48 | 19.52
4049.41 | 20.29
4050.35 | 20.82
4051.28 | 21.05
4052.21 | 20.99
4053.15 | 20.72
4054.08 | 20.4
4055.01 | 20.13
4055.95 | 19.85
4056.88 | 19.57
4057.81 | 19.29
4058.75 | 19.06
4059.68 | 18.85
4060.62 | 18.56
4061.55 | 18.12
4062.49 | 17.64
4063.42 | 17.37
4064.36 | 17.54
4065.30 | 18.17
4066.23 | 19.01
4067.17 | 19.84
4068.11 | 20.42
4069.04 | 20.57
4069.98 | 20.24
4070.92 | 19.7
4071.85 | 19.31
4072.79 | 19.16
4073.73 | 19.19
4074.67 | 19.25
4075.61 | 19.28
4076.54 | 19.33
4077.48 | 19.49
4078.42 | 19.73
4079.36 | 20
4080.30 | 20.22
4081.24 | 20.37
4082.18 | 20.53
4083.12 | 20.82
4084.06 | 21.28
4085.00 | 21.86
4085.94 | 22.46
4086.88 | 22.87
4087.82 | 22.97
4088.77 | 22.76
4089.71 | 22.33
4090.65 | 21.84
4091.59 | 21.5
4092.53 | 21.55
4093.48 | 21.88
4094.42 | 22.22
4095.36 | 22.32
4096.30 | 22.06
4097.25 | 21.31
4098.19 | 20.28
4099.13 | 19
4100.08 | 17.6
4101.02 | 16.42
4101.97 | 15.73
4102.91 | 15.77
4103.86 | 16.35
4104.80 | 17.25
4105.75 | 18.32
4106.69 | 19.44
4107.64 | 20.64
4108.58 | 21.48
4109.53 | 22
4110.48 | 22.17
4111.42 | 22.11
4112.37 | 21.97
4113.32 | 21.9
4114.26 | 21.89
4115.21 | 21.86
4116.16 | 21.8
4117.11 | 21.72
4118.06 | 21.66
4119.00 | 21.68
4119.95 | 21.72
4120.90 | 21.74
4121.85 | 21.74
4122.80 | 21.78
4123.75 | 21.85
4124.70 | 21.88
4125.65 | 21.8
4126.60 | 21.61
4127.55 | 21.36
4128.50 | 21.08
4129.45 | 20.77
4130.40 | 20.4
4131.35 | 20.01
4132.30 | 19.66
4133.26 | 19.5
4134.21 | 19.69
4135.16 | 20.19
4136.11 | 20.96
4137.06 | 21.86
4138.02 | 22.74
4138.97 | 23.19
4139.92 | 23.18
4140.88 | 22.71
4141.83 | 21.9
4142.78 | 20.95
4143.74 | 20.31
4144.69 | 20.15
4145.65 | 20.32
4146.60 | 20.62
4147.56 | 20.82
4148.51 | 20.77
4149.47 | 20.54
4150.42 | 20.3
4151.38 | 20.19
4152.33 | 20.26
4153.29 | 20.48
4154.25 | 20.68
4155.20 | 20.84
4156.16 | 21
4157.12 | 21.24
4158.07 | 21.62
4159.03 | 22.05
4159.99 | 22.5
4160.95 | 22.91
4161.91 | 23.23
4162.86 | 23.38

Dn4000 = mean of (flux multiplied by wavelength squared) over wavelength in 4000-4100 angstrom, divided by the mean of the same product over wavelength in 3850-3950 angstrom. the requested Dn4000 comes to 1.65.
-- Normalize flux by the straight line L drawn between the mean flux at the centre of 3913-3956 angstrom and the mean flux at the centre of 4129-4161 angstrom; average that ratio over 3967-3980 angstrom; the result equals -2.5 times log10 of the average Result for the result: 0.24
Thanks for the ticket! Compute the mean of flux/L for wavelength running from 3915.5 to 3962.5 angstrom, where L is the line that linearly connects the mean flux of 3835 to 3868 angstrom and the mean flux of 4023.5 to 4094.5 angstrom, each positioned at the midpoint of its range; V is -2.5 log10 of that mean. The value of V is 0.30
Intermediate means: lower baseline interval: 13.3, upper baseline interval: 19.9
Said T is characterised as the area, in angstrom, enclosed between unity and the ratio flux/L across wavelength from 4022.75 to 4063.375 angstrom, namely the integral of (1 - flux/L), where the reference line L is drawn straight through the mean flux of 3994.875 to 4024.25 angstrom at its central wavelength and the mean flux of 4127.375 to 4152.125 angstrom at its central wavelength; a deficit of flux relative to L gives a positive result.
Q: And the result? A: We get 1.2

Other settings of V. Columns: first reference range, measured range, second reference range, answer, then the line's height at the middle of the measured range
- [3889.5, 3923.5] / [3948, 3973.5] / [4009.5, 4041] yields 0.402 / 17.5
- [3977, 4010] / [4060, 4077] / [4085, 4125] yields 0.078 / 20.4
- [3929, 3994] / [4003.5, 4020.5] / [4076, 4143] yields -0.247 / 16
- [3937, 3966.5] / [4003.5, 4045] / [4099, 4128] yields -0.202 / 16.5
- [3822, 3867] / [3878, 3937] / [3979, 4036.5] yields 0.162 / 15.3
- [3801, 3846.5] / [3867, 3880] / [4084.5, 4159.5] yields 0.084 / 14.2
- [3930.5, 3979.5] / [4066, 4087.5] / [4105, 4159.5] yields -0.119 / 18.1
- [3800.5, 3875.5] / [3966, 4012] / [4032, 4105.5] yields 0.027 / 17.5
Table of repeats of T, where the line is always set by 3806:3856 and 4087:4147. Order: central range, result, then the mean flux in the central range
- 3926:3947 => 9.1 angstrom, 9.06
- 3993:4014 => -2.2 angstrom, 19.6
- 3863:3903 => 1.9 angstrom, 13.8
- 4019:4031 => -1.2 angstrom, 20.2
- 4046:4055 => -0.4 angstrom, 20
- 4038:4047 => -0.3 angstrom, 19.5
